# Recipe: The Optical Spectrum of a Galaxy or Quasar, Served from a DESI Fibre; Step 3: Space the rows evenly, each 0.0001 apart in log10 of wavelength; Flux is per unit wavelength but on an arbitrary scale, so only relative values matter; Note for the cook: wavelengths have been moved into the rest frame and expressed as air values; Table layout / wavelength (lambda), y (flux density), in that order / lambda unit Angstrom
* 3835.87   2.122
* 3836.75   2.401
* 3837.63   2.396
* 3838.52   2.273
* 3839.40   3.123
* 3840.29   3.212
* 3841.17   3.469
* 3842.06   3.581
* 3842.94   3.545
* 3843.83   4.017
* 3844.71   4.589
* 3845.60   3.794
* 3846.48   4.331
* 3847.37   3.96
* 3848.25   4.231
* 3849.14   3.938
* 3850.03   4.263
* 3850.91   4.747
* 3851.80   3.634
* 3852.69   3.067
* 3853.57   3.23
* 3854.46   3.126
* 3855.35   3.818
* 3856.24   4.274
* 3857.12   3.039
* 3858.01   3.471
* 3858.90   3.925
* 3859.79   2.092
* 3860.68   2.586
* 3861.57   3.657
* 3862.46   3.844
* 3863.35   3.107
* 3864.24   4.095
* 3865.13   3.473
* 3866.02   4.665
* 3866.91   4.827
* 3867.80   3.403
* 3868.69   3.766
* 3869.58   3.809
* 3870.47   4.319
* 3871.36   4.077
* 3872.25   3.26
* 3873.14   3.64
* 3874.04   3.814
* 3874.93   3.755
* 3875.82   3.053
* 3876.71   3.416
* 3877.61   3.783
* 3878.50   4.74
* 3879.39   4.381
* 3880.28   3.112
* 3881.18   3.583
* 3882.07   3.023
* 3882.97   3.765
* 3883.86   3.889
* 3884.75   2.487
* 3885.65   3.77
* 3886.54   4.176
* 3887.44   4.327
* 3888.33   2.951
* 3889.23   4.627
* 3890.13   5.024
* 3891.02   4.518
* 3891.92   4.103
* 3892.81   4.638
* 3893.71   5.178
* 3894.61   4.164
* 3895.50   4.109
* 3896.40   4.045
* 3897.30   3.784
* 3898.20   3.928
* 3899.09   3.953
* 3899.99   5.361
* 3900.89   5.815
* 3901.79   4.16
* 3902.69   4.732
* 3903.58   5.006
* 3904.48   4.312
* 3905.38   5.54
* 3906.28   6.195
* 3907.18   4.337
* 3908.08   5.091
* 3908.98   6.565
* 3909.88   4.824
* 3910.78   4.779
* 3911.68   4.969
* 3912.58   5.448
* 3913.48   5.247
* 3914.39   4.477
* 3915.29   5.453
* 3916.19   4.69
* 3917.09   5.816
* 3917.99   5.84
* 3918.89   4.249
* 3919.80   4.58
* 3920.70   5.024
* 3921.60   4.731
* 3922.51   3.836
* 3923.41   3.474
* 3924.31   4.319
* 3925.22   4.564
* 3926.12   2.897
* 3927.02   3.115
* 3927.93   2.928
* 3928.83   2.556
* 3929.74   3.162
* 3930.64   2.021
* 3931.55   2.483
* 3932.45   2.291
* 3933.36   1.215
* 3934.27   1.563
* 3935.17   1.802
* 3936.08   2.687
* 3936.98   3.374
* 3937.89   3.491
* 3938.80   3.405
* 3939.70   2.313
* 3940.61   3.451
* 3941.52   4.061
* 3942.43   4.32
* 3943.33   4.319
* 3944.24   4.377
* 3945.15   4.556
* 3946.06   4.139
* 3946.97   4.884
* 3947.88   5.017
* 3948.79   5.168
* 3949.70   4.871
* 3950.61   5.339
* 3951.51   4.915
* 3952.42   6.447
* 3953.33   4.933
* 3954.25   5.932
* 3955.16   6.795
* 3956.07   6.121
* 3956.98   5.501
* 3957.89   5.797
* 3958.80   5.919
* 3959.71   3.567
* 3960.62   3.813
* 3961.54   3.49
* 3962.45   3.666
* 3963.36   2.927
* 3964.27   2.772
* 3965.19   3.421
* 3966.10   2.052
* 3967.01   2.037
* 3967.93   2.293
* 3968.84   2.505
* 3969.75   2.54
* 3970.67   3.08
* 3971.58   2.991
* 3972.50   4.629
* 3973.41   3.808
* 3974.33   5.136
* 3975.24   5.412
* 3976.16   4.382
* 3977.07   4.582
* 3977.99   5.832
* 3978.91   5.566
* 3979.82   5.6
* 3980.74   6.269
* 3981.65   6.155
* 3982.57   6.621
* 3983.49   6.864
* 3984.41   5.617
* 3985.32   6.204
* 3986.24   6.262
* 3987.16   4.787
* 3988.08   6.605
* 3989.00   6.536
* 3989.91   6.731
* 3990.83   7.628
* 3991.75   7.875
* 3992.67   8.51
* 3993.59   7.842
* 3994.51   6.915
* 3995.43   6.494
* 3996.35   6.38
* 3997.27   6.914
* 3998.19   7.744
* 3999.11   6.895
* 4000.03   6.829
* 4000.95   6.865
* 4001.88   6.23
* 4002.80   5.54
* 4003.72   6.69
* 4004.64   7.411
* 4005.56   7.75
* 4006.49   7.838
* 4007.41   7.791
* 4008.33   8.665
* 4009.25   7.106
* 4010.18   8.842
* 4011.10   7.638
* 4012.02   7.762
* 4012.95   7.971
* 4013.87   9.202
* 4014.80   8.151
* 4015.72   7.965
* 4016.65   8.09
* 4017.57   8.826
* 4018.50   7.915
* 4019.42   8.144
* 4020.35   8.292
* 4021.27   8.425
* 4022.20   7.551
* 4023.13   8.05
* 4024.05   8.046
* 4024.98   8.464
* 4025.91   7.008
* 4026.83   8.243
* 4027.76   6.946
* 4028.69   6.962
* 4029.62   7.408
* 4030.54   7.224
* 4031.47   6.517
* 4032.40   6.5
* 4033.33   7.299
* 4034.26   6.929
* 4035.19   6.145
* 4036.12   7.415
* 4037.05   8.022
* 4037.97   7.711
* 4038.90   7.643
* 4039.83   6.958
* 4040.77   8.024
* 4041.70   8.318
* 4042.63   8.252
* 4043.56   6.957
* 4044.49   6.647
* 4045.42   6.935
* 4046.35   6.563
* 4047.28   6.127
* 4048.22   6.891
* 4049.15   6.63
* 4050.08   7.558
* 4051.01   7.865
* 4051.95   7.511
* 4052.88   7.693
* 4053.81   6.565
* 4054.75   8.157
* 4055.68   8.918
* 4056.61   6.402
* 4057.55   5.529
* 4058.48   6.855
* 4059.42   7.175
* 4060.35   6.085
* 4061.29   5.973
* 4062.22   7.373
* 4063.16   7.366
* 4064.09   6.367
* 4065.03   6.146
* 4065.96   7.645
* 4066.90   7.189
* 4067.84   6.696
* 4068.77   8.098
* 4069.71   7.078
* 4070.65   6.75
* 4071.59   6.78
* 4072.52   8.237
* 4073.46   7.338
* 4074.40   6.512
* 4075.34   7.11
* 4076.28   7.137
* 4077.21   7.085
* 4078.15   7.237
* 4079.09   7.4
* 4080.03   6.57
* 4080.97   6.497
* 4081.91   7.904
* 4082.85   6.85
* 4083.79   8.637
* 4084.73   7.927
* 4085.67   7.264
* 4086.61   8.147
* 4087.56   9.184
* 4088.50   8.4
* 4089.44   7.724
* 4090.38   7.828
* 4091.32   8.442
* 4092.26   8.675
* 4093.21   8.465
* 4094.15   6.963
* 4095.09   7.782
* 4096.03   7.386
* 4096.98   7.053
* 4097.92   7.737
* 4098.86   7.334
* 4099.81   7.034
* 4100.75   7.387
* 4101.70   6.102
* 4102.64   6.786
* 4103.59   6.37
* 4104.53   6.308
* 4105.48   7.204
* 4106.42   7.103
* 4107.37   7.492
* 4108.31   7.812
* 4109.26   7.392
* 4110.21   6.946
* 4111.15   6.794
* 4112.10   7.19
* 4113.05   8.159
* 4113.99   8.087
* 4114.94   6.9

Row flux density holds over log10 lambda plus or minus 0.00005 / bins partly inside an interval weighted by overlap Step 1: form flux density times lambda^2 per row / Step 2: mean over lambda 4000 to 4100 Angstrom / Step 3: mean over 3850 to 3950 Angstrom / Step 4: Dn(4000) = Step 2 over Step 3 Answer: 2.0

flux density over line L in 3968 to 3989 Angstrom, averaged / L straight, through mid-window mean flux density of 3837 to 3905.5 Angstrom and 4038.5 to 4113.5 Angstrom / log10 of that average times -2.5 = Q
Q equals 0.13 mag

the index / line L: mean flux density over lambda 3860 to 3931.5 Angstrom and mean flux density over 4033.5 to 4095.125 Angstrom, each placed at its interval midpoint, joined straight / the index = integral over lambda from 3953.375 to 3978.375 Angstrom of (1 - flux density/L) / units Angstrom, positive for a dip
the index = 6.2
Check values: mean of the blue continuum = 4.17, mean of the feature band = 4.12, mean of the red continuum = 7.32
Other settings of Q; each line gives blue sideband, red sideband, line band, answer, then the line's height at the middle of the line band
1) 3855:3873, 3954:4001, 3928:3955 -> 0.27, 4.8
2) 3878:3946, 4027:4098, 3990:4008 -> -0.20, 5.94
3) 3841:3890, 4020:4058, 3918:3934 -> 0.40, 5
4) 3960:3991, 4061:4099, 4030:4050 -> -0.13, 6.36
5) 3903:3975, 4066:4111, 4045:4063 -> -0.06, 6.64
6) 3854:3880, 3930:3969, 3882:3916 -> -0.21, 3.76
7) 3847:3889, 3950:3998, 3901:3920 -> -0.18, 4.31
